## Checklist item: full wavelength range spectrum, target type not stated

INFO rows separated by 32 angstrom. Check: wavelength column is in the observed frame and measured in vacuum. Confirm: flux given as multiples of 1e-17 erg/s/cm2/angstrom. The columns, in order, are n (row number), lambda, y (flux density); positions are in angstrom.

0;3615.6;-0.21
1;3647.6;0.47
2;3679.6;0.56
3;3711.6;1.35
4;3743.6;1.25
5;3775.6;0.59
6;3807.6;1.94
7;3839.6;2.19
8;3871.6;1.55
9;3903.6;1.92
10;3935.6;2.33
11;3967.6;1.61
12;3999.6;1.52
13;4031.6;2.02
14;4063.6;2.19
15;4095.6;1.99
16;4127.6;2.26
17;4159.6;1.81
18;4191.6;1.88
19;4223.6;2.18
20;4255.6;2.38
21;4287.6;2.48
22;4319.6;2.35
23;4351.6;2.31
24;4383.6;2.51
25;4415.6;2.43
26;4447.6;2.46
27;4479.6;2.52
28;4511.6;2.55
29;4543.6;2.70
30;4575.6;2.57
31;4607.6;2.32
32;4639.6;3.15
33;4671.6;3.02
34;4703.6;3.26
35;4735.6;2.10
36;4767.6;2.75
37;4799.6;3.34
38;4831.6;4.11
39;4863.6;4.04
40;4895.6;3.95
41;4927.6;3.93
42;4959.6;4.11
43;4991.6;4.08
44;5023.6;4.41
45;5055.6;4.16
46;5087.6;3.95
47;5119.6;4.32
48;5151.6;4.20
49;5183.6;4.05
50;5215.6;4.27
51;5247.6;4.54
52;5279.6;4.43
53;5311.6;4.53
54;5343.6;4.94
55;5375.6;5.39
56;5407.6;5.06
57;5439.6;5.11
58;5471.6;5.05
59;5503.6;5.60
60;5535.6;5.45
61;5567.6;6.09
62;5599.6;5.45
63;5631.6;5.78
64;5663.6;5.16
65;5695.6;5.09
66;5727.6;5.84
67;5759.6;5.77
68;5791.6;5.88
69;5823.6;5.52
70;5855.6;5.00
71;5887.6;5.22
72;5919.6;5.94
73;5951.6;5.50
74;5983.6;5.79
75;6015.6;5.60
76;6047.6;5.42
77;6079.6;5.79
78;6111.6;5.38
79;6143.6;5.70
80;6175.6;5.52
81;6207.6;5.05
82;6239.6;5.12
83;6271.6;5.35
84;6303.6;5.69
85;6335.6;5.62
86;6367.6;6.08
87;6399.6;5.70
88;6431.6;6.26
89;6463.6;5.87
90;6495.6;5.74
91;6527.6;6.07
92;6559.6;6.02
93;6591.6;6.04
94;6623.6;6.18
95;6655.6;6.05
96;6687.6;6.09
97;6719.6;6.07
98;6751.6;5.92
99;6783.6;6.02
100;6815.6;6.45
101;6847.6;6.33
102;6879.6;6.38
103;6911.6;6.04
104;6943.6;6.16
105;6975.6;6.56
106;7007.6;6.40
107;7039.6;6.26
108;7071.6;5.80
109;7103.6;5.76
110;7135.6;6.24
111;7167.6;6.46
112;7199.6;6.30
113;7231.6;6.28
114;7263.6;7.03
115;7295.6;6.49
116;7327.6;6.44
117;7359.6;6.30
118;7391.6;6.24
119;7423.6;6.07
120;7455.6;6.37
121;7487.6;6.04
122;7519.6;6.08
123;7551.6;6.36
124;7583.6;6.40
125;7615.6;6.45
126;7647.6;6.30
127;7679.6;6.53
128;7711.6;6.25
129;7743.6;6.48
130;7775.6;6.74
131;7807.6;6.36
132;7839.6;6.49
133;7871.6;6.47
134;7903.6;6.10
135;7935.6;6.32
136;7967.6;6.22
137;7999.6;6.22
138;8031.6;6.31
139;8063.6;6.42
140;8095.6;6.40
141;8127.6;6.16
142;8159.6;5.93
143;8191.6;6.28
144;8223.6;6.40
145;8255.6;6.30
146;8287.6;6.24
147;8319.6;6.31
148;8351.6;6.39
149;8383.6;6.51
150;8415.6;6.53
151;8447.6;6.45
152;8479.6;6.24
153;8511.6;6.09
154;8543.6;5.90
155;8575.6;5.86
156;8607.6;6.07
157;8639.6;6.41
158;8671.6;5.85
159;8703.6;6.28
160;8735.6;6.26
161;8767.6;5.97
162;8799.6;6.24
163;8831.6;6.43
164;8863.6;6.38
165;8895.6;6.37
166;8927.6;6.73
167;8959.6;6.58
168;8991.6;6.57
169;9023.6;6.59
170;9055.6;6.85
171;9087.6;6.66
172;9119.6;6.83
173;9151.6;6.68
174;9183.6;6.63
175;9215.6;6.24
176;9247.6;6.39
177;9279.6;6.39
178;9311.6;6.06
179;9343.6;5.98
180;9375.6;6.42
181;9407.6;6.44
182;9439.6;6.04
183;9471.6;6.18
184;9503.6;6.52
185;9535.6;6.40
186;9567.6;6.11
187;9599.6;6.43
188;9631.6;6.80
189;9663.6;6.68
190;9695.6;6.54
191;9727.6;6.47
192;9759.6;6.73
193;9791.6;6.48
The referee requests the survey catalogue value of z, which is 0.20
